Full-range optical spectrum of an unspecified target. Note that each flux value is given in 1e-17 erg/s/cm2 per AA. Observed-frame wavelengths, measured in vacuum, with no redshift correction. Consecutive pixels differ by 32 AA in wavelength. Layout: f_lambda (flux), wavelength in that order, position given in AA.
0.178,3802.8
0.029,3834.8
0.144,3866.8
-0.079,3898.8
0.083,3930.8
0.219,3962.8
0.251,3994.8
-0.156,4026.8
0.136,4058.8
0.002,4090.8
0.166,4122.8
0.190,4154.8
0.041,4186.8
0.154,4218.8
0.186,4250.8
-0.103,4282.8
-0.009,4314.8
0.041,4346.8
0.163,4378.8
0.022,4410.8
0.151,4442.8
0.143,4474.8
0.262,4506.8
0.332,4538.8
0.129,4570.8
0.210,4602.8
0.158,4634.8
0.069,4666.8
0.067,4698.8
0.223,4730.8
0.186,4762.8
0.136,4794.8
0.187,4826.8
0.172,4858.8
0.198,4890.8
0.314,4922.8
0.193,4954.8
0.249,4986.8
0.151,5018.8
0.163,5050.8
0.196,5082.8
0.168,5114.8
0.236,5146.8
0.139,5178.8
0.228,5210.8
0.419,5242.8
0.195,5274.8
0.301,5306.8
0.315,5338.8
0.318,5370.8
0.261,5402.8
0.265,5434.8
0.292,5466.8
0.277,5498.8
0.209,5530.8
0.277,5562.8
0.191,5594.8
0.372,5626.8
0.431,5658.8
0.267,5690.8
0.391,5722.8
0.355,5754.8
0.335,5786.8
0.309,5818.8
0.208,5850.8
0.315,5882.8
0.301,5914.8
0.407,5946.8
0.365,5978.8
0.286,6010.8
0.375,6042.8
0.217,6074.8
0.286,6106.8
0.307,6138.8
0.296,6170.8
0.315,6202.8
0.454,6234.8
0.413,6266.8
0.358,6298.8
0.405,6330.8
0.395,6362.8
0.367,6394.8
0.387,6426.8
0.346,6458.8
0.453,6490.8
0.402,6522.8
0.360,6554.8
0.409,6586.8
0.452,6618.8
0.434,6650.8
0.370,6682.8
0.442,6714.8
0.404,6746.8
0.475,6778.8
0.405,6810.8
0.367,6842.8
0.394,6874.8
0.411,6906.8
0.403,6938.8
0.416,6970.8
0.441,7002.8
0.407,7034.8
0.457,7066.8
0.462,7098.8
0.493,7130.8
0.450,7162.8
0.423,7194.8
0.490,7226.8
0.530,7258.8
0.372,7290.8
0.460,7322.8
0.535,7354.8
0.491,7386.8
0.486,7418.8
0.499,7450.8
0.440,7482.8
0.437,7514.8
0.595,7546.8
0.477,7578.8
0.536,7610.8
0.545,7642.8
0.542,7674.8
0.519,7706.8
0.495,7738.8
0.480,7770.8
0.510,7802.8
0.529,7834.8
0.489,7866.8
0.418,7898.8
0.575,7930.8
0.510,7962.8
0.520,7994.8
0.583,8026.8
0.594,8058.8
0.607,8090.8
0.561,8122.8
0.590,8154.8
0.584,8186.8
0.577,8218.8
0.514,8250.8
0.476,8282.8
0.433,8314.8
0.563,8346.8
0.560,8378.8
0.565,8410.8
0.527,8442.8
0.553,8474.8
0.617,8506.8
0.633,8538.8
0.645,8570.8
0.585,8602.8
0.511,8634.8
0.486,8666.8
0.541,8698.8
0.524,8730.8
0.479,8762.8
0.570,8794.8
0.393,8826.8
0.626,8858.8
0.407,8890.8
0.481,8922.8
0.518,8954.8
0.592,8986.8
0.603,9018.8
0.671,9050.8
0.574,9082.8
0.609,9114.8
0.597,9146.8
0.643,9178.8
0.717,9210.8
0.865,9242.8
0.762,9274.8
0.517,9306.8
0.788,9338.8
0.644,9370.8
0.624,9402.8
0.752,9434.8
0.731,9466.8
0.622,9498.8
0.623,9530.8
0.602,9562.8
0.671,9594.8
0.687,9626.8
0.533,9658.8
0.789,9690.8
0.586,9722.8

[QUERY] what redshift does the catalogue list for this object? 0.41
